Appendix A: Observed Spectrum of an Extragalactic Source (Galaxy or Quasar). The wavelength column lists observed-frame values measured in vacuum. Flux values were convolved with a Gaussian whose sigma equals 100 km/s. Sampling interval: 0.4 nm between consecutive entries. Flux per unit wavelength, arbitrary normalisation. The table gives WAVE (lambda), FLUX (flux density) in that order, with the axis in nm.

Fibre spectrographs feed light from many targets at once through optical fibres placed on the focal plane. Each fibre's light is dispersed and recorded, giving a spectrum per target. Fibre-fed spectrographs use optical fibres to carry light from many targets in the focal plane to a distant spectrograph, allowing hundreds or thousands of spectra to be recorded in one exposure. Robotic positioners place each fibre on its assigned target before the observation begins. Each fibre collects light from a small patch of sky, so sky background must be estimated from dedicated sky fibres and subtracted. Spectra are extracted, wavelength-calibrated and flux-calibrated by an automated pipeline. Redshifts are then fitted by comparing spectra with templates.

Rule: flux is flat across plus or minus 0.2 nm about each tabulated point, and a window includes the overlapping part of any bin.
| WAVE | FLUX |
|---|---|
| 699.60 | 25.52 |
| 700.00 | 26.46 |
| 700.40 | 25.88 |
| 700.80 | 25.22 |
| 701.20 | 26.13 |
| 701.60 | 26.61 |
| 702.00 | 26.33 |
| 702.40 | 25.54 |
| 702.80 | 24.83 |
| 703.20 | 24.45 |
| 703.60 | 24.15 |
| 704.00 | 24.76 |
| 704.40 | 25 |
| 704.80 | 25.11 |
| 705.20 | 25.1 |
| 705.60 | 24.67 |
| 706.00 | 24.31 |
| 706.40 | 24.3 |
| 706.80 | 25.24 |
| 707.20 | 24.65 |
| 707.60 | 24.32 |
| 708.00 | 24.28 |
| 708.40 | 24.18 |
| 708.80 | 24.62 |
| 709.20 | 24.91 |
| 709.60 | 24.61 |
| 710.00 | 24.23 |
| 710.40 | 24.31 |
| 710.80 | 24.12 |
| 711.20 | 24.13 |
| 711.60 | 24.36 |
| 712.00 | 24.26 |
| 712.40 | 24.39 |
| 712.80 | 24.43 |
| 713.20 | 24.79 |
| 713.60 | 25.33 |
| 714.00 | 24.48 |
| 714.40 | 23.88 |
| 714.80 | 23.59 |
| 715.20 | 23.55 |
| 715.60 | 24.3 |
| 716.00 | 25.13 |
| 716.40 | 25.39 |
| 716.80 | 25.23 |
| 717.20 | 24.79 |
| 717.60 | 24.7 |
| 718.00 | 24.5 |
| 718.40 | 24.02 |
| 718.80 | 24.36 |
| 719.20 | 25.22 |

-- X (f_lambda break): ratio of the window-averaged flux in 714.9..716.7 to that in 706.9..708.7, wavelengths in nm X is 1.01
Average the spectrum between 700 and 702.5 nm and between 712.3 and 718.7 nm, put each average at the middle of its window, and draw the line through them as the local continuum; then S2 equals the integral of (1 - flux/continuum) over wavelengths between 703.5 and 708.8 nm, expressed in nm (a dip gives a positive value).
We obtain 0.18 nm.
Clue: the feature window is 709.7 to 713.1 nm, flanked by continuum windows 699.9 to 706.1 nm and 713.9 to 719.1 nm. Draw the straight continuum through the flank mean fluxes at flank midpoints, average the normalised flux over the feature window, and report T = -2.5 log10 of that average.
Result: 0.02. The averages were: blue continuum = 25.3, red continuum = 24.5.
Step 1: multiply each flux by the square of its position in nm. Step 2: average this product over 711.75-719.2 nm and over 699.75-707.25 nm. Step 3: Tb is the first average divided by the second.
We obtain 1.01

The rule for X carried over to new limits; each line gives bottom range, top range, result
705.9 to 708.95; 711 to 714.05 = 1.00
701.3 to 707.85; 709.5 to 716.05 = 0.97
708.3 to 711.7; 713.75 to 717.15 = 1.00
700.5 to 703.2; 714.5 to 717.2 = 0.96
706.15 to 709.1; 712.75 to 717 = 1.00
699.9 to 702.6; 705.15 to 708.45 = 0.94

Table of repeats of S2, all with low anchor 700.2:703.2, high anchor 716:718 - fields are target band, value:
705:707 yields 0.061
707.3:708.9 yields 0.066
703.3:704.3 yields 0.043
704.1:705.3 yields 0.024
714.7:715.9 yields 0.054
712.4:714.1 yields 0.029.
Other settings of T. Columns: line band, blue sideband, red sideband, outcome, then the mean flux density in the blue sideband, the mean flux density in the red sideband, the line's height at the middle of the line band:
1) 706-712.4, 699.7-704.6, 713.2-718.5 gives 0.02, 25.4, 24.5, 25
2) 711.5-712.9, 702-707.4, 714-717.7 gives 0.01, 24.8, 24.5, 24.6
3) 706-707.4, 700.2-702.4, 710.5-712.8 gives 0.02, 26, 24.3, 25.1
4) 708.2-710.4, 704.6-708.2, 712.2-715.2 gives 0.00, 24.7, 24.4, 24.5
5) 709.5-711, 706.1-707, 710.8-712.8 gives 0.01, 24.7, 24.3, 24.4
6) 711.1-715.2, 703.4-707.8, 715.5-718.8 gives 0.02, 24.7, 24.7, 24.7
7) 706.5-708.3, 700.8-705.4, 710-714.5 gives 0.01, 25.3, 24.4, 24.9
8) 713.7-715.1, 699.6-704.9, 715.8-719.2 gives 0.04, 25.4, 24.8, 24.9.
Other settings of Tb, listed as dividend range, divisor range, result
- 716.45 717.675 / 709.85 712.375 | 1.05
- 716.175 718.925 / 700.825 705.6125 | 1.02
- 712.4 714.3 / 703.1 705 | 1.03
